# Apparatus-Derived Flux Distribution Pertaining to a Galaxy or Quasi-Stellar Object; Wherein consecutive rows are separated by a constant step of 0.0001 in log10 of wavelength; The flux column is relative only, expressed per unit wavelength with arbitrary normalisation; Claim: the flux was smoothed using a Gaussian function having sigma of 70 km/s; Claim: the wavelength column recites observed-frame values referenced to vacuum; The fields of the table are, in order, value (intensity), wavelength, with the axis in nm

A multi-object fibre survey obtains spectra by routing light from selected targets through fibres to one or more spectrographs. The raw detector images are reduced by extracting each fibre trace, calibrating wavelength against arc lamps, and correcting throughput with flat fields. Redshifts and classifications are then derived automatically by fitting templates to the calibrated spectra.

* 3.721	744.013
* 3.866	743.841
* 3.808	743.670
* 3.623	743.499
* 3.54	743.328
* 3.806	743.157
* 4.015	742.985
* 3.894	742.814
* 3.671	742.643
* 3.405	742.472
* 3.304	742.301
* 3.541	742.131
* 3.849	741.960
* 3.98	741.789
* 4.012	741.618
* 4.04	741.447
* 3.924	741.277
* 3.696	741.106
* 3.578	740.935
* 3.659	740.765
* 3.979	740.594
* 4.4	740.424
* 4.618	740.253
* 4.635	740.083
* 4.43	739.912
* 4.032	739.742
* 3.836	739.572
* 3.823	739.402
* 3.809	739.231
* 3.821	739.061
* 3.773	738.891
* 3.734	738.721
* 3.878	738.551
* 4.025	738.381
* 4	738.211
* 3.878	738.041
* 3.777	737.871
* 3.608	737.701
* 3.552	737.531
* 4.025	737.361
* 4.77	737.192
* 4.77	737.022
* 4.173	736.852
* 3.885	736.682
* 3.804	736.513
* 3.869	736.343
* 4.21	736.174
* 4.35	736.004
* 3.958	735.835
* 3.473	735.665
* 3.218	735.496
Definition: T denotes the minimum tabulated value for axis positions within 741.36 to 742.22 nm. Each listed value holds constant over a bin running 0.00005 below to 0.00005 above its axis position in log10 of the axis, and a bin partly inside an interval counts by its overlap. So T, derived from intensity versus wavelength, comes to 3.541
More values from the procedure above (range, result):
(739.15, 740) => 3.809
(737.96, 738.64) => 3.878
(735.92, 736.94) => 3.804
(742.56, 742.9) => 3.671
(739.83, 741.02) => 3.578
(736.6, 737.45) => 3.885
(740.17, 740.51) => 4.4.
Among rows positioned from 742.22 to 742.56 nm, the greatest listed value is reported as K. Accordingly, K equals 3.405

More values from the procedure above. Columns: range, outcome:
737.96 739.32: 4.025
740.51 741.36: 3.979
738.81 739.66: 3.836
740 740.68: 4.635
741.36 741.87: 4.04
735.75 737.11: 4.77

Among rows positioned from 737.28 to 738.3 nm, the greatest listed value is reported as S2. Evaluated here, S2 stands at 4.025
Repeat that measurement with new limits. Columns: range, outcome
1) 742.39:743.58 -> 4.015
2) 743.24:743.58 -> 3.623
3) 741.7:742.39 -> 3.98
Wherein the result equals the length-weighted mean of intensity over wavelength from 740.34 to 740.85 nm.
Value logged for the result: 4.01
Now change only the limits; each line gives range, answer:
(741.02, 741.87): 3.93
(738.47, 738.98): 3.8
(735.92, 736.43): 4.14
